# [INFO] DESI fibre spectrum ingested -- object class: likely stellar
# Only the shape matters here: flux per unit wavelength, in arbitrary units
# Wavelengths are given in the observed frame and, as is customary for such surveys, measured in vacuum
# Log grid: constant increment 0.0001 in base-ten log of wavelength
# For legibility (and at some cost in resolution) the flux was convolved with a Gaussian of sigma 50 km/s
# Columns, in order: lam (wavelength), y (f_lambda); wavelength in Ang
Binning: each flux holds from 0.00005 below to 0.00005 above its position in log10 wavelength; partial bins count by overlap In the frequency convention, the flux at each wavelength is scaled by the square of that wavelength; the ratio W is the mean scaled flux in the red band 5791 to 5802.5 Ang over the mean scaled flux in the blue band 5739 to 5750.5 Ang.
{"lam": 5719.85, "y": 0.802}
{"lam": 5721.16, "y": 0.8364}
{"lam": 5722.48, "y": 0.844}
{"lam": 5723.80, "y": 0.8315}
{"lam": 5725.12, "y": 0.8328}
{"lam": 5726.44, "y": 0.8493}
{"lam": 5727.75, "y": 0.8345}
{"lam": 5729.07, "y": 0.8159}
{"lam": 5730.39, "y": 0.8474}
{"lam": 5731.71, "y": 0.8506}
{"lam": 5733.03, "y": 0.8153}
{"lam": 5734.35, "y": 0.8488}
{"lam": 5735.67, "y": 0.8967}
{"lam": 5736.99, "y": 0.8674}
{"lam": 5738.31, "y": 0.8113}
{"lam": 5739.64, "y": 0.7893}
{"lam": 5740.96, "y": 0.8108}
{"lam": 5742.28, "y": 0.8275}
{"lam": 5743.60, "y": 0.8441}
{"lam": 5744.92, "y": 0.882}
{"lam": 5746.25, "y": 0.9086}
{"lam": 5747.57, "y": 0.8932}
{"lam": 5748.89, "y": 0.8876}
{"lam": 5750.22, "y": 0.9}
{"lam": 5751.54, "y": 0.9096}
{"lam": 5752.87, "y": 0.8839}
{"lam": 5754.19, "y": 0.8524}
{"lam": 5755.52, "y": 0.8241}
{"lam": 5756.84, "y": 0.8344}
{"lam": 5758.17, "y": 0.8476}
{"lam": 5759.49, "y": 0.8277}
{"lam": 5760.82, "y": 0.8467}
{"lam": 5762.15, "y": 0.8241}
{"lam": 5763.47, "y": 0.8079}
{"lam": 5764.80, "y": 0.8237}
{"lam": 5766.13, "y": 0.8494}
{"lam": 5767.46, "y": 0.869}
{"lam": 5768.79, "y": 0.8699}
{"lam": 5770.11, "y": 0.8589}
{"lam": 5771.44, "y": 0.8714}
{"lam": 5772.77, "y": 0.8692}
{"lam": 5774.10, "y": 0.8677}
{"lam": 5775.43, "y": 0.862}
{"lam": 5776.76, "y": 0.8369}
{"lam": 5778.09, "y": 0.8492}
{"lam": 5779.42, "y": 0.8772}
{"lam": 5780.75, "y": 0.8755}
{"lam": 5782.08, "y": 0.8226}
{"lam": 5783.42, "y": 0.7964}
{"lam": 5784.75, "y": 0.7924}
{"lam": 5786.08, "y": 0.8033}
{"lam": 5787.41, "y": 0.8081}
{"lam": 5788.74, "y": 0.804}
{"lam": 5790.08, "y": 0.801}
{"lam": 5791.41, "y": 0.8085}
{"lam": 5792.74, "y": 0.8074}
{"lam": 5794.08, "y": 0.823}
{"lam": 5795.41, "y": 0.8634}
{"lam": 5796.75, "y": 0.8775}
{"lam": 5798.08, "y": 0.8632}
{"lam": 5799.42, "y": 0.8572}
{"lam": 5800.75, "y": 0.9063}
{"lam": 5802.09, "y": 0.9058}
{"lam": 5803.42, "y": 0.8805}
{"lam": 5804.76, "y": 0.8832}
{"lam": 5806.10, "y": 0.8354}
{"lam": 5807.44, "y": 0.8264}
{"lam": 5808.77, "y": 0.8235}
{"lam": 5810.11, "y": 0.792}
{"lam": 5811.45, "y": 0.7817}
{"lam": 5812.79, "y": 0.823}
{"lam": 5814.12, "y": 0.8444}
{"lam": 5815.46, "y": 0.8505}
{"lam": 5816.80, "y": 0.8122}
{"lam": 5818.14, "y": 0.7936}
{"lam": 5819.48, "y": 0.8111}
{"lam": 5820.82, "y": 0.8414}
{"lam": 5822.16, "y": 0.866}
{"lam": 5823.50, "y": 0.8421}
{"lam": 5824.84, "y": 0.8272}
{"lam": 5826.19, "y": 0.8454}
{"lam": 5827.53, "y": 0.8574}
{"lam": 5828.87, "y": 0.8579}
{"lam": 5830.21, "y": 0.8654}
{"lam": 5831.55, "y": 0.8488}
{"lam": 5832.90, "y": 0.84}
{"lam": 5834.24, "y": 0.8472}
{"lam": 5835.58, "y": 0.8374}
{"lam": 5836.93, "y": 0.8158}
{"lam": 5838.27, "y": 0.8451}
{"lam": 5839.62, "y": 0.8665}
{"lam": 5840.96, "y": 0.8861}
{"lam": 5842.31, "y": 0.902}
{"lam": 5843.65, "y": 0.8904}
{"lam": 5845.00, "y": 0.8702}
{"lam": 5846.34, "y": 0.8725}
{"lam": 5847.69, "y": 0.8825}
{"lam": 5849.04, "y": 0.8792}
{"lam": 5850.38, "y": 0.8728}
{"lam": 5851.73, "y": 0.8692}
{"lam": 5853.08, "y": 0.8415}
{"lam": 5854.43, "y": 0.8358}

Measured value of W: 1.02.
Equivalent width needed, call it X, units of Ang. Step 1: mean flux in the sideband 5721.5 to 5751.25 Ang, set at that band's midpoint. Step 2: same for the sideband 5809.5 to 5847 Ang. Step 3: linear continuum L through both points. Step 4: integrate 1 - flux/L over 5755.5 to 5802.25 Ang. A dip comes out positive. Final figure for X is 0.3 Ang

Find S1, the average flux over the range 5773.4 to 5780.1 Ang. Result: 0.859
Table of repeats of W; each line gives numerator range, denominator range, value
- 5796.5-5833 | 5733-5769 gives 1.01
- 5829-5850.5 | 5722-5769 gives 1.05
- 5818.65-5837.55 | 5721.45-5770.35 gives 1.02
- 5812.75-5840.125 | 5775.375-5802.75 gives 1.01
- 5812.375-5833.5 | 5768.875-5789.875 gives 1.01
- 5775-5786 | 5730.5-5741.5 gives 1.02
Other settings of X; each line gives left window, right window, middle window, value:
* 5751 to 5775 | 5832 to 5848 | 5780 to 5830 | 1.3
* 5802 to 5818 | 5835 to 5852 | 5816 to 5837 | 0.3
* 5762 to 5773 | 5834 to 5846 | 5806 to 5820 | 0.7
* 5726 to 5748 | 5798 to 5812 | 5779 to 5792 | 0.5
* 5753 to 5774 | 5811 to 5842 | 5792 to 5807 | -0.4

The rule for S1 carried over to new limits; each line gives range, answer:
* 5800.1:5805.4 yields 0.894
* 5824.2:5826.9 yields 0.835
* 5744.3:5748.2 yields 0.894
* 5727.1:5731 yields 0.832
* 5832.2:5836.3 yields 0.84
